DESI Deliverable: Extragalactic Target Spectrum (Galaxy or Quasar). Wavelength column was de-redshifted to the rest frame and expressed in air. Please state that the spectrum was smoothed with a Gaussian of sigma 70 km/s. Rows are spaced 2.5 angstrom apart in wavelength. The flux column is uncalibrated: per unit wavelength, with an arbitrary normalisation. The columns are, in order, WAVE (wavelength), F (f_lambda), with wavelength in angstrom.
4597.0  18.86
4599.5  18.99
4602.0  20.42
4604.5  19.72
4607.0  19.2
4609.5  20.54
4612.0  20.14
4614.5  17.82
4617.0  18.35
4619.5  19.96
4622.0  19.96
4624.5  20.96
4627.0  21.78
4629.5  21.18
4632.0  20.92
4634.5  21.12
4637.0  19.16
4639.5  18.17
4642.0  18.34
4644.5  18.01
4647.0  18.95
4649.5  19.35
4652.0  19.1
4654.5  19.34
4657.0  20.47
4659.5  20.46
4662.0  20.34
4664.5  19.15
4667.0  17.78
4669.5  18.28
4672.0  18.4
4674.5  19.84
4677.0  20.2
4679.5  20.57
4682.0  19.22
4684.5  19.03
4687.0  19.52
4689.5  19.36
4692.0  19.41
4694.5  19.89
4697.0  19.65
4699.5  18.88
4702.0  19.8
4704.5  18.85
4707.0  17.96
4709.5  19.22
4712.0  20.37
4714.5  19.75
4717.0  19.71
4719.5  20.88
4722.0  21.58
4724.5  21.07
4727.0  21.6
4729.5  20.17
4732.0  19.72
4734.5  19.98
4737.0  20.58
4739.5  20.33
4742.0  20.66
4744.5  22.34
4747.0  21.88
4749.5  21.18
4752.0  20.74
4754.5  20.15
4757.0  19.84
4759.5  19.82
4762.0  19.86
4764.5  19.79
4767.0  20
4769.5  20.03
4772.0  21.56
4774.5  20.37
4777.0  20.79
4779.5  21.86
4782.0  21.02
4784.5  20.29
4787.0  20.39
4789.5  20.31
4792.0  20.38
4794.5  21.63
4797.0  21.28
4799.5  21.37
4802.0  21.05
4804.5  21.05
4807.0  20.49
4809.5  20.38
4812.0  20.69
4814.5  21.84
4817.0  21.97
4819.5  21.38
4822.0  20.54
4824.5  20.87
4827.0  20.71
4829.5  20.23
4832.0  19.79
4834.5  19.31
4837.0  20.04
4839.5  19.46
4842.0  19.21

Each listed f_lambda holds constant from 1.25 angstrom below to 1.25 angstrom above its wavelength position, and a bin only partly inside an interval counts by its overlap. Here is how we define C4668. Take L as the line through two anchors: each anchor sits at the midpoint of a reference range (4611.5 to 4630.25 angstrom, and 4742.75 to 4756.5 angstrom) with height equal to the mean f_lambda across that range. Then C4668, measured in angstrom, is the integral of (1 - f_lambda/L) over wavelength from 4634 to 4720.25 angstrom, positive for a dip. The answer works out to 4.77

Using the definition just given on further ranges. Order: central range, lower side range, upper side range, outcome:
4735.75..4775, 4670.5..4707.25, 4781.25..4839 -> -0.9 angstrom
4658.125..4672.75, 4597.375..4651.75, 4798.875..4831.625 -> 0.6 angstrom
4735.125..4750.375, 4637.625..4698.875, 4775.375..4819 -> -0.6 angstrom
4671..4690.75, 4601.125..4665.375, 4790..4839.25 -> 0.5 angstrom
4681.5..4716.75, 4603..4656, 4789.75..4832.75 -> 1.3 angstrom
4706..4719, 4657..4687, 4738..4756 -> 0.5 angstrom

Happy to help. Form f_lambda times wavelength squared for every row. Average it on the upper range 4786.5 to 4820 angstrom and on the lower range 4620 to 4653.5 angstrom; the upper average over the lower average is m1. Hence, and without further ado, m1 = 1.14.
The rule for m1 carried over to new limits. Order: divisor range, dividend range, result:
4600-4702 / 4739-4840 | 1.12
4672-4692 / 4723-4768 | 1.08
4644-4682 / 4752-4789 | 1.10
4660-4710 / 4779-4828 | 1.14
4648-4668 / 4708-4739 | 1.07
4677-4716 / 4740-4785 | 1.09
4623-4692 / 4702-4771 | 1.07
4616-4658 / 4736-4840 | 1.12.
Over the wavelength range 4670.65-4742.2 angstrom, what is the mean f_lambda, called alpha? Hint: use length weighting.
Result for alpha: 19.9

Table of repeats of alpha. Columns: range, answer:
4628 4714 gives 19.4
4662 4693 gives 19.3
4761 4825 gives 20.8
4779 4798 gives 20.9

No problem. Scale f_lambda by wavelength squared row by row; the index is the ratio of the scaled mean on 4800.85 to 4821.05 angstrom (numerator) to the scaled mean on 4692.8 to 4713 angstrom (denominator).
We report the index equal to 1.14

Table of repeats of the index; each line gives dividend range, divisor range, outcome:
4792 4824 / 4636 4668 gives 1.18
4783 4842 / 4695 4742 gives 1.07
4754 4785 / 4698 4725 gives 1.06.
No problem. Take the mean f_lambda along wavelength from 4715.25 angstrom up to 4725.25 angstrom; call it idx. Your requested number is 20.7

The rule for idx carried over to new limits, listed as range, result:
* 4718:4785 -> 20.7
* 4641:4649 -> 18.5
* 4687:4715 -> 19.4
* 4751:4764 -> 20.1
